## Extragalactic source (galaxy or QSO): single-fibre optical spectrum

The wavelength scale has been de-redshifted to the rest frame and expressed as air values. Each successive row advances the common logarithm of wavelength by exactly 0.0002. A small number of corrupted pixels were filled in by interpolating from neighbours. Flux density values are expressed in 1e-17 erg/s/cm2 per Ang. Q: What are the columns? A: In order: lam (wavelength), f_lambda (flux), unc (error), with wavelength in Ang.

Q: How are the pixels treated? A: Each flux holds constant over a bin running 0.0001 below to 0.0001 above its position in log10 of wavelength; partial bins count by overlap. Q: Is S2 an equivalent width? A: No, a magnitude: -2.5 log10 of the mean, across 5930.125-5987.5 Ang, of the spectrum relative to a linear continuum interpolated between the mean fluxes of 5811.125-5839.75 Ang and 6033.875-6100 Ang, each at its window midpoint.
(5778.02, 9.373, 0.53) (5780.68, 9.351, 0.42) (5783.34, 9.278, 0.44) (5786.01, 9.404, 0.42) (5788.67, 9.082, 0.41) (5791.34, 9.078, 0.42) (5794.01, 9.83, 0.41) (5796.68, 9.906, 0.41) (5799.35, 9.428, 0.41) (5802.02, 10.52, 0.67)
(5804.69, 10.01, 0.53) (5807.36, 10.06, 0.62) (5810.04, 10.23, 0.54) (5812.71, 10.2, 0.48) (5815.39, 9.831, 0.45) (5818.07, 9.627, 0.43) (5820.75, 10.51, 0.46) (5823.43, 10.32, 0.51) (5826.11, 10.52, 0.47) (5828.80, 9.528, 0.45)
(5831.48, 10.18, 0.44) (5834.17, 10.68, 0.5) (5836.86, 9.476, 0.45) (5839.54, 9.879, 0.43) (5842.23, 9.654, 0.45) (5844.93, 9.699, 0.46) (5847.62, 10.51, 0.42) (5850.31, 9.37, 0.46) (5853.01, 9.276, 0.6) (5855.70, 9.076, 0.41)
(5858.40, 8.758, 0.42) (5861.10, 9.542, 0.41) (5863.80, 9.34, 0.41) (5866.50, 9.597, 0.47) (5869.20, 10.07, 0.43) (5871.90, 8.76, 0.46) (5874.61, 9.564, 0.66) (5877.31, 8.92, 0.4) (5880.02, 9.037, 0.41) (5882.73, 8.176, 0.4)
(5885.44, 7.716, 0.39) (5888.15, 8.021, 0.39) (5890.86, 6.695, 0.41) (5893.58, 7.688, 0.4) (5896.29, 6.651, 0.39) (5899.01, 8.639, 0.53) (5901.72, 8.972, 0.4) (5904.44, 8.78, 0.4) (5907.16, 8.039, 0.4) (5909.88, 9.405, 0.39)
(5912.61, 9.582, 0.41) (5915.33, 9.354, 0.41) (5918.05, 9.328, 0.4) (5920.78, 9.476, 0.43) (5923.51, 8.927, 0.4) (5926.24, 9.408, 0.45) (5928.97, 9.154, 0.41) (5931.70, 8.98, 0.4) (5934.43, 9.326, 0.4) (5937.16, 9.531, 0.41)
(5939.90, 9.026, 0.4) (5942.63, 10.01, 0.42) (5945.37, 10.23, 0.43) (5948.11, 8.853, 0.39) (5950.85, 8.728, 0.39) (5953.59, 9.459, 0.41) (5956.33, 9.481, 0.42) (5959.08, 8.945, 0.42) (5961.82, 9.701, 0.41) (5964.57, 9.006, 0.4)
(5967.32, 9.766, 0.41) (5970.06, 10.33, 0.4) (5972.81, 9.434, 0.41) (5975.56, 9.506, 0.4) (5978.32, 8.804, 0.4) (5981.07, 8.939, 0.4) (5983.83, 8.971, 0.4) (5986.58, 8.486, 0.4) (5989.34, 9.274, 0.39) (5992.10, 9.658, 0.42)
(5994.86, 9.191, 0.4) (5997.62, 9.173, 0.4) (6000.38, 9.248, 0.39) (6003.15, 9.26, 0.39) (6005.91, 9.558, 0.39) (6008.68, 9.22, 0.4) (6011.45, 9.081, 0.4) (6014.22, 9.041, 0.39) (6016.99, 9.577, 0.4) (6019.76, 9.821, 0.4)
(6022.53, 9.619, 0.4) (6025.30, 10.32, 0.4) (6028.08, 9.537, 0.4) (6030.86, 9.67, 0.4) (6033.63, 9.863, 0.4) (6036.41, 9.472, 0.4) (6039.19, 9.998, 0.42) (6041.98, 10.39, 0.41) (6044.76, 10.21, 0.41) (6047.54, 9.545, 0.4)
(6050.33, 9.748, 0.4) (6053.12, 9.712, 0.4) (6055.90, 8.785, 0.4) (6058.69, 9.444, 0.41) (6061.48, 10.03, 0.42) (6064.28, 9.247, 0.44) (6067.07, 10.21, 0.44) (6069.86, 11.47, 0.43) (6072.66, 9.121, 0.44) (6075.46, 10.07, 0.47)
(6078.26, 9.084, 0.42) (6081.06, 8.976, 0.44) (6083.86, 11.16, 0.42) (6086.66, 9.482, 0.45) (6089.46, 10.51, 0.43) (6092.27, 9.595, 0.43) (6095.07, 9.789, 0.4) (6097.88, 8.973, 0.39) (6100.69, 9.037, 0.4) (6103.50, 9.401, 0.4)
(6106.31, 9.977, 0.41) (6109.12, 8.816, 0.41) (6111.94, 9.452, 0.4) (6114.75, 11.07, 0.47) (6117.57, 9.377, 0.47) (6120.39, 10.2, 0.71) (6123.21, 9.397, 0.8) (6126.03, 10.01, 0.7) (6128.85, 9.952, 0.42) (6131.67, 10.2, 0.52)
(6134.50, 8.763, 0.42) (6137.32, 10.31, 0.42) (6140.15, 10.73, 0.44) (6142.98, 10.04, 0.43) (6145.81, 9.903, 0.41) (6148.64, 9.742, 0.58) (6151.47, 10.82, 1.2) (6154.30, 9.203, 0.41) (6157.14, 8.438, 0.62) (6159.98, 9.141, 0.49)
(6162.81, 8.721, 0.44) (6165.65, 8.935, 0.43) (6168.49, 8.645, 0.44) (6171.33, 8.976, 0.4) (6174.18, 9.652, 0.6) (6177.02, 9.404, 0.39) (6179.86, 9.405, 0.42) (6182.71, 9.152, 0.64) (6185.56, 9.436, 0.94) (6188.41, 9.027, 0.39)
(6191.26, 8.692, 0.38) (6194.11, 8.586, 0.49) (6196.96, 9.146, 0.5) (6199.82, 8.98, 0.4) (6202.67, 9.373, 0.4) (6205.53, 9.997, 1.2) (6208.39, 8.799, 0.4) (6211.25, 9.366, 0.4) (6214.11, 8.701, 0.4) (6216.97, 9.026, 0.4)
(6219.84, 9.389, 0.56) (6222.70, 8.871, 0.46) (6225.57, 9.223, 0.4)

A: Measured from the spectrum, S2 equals 0.07 mag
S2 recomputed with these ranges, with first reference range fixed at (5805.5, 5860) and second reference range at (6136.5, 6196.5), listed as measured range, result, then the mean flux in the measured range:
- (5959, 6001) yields 0.04 mag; 9.29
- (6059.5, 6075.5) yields -0.05 mag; 10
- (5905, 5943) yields 0.06 mag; 9.22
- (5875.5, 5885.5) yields 0.14 mag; 8.61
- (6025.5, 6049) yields -0.03 mag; 9.86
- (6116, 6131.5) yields -0.05 mag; 9.83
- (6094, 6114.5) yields 0.00 mag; 9.44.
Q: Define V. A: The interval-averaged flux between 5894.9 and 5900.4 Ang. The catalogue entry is 7.67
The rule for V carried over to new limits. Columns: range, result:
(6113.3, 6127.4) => 10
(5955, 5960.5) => 9.21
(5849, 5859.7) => 9.12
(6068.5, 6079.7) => 9.92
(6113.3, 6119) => 10.2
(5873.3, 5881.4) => 9.17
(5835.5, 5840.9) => 9.69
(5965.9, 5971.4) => 10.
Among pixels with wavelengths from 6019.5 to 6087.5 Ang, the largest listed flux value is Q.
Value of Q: 11.47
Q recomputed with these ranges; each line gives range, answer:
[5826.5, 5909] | 10.68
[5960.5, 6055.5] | 10.39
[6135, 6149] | 10.73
